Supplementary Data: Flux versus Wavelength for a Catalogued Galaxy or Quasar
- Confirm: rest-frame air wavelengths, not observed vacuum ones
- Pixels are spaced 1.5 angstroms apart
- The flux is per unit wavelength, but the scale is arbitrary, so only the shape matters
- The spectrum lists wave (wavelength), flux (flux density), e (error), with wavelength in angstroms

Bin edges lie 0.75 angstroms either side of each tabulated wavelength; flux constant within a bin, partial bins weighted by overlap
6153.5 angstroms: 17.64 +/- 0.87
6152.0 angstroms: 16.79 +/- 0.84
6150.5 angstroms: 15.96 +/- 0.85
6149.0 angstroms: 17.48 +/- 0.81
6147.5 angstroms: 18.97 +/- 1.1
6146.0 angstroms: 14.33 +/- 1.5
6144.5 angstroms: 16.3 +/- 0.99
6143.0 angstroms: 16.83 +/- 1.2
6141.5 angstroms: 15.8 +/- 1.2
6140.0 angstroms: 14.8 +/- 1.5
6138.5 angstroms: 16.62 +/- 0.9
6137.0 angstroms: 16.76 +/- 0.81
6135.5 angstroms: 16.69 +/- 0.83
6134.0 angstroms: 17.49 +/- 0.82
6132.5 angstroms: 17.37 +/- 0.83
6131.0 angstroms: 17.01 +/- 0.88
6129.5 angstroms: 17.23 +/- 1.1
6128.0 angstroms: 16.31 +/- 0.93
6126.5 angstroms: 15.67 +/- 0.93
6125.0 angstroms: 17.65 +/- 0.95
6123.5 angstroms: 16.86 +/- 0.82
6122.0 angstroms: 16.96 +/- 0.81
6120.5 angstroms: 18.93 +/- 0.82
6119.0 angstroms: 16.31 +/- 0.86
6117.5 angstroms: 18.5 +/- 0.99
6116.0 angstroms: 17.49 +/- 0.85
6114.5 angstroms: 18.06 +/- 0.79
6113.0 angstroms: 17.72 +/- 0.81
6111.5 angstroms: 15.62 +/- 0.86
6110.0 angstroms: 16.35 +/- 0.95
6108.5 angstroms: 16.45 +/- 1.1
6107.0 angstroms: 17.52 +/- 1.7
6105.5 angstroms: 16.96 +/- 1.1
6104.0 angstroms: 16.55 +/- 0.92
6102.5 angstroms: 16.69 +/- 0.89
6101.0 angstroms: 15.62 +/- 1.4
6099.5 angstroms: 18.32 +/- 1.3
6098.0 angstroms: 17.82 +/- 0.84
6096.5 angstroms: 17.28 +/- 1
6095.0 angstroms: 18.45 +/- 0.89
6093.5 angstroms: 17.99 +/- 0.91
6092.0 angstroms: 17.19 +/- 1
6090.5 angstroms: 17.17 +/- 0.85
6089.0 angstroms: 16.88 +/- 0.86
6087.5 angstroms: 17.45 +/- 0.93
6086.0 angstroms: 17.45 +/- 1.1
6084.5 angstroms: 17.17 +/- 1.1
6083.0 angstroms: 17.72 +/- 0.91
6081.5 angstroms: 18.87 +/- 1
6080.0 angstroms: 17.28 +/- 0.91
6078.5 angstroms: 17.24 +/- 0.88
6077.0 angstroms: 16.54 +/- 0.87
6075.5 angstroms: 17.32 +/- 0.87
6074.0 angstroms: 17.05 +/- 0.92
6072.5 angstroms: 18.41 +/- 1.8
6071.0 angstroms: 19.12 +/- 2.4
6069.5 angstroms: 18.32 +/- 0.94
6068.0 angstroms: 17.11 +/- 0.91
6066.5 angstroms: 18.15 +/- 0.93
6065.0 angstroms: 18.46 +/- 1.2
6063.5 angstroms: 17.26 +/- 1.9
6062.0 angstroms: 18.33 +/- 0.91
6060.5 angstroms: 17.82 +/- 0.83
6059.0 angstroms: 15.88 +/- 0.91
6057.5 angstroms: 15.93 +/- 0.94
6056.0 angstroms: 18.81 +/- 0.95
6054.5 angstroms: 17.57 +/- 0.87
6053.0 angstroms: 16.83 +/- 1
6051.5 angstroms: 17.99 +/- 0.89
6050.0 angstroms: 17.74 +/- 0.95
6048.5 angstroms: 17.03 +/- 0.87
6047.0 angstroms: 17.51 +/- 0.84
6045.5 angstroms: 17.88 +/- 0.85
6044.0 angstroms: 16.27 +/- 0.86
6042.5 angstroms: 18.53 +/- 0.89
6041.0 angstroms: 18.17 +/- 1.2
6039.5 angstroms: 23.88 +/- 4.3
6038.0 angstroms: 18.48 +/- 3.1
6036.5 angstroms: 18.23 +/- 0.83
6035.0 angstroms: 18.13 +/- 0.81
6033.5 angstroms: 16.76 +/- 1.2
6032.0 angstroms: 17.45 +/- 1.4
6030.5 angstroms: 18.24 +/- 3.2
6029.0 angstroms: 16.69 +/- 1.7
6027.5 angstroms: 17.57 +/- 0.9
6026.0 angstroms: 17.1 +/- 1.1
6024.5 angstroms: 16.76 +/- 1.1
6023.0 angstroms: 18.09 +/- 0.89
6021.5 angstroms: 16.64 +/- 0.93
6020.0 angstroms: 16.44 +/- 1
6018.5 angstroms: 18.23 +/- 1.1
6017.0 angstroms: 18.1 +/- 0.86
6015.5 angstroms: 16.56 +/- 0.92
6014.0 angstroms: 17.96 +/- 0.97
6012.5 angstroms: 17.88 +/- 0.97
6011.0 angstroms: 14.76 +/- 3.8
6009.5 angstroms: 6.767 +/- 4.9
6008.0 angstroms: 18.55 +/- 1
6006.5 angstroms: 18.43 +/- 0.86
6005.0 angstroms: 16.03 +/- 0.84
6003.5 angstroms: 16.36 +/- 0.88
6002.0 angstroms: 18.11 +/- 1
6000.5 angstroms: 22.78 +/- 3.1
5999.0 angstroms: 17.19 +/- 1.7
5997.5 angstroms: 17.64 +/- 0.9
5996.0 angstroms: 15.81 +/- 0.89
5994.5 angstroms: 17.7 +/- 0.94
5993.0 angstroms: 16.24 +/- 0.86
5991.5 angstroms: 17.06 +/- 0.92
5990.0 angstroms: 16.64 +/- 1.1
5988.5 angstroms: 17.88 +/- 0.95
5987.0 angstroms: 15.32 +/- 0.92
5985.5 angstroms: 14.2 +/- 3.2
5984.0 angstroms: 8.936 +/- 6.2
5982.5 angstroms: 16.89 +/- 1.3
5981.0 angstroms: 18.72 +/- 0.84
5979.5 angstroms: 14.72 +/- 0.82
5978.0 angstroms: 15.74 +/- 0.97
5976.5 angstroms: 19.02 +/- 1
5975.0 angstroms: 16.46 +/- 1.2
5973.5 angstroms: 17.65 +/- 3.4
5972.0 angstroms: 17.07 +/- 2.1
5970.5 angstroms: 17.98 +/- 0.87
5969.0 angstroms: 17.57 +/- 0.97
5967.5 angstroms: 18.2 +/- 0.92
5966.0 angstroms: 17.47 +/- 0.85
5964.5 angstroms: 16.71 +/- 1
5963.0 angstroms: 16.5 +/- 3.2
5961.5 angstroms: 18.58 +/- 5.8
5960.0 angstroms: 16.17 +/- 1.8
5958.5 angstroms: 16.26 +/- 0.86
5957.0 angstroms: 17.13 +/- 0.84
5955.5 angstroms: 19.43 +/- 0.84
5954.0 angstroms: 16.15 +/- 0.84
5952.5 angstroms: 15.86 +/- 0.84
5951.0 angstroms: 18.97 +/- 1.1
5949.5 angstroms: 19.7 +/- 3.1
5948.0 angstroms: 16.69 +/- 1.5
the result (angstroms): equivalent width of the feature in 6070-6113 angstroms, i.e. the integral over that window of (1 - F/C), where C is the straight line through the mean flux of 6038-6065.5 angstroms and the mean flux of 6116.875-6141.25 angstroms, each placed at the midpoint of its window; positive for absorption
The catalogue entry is 0.19 angstroms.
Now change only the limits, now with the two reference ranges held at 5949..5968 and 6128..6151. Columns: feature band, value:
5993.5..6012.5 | 0.6 angstroms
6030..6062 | -1.5 angstroms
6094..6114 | -0.3 angstroms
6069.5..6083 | -0.7 angstroms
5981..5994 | 1.3 angstroms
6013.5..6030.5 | -0.2 angstroms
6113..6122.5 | -0.6 angstroms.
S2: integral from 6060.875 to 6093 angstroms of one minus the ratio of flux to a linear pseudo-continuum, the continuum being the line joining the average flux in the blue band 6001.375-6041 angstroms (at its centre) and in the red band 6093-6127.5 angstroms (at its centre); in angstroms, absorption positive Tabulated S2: -0.8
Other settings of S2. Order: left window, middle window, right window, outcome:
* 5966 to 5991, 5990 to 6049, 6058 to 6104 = -1.68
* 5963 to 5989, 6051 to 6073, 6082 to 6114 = -0.96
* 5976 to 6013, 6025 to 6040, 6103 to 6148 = -1.49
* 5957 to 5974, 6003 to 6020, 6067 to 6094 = 1.04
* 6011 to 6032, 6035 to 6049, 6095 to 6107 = -0.96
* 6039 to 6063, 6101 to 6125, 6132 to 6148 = -0.30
